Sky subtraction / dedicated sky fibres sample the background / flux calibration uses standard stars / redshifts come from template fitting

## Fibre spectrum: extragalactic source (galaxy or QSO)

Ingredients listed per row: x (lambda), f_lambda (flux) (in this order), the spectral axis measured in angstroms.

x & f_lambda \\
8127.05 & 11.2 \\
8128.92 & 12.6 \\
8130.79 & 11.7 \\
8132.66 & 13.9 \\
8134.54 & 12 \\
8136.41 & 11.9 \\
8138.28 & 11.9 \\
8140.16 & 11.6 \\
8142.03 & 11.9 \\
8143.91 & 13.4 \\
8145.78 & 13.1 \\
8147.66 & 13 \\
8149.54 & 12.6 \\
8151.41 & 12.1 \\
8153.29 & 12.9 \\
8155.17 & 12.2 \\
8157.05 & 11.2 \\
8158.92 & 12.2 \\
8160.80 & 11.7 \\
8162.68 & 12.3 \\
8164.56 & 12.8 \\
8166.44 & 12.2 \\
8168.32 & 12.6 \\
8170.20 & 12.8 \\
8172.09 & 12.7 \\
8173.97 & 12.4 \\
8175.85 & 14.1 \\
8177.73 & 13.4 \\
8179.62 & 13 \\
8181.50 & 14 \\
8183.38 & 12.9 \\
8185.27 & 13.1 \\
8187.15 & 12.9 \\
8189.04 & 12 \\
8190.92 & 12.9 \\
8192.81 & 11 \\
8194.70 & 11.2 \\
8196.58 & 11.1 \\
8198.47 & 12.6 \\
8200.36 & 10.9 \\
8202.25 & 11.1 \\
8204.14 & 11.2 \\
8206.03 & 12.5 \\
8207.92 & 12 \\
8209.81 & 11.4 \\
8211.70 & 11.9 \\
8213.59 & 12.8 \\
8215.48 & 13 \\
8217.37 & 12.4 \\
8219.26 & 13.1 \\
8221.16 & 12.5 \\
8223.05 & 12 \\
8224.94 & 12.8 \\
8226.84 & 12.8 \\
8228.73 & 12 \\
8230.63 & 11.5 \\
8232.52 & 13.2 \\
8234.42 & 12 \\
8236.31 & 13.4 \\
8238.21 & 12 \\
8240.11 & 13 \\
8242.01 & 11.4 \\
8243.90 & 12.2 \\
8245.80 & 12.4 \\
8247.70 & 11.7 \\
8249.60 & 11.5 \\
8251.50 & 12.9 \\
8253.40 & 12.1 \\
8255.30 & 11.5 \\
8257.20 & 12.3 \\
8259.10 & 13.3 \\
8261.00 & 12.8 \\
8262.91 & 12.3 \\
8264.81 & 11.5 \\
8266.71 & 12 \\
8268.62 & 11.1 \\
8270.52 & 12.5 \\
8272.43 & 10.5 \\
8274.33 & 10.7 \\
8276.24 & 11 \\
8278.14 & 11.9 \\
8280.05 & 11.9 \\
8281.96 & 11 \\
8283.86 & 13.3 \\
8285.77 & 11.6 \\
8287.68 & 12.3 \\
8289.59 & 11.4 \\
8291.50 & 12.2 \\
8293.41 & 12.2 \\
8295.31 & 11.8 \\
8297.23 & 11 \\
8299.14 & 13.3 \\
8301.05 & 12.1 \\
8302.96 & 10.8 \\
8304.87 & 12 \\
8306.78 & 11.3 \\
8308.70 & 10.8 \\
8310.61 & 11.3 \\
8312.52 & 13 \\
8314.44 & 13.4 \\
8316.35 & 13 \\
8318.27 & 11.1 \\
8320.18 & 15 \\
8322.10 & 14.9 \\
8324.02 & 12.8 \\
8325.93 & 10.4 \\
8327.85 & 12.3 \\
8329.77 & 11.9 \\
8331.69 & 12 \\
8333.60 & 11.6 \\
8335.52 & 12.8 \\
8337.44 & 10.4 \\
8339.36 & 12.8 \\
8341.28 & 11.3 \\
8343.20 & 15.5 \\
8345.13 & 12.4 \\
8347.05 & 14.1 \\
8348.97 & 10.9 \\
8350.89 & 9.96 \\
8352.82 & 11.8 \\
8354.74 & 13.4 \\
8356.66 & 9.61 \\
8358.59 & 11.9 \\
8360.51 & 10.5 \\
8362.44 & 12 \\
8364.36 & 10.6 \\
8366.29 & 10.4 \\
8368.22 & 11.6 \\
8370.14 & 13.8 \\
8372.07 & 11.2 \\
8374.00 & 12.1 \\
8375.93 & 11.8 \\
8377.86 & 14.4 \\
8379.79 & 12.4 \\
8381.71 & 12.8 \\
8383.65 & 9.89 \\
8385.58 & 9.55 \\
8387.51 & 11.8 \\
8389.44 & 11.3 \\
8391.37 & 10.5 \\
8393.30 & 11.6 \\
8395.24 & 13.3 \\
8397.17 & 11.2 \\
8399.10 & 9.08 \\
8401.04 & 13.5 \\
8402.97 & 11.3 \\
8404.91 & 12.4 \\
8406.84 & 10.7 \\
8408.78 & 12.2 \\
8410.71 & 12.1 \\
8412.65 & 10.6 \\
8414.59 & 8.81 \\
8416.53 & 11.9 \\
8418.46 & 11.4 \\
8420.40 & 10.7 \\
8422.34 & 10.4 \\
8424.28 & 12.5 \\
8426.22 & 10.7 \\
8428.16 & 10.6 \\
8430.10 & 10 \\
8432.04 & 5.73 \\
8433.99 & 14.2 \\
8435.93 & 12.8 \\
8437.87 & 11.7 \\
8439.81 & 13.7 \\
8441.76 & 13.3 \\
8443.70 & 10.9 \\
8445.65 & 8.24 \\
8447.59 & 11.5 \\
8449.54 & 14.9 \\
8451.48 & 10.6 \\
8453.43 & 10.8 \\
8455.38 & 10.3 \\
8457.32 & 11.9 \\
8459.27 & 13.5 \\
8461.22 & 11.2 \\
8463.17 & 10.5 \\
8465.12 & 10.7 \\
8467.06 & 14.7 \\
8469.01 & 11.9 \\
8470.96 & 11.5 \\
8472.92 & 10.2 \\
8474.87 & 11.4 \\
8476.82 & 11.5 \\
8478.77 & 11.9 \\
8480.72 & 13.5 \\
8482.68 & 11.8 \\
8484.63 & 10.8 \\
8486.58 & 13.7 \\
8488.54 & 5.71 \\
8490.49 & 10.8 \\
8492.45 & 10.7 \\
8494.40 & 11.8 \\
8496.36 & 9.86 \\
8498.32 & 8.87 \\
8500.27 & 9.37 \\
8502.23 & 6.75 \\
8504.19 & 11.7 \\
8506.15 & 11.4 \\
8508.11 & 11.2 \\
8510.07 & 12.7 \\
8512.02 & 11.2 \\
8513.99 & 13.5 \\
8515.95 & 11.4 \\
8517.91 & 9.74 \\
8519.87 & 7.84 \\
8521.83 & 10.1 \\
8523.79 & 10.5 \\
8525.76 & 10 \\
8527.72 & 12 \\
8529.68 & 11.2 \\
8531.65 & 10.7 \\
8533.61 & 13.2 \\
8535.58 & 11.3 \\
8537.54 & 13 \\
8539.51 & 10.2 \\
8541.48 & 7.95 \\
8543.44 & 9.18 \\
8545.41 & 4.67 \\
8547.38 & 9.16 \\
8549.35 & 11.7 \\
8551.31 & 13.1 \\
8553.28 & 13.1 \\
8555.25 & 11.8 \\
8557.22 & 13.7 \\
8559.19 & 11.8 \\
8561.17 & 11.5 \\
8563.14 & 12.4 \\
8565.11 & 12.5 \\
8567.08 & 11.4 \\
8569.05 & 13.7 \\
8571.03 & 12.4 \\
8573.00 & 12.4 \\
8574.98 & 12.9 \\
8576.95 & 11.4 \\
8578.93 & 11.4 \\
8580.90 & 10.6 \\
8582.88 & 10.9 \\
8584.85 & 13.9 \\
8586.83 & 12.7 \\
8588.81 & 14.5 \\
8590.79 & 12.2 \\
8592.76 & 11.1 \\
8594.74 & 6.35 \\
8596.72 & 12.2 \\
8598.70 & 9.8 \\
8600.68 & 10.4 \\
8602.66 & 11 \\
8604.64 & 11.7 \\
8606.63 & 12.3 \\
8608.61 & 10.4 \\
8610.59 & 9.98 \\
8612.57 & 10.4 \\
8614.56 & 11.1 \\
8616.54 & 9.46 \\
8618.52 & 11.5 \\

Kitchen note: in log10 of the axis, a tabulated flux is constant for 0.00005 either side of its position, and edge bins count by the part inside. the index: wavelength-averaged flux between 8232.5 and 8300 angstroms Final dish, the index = 12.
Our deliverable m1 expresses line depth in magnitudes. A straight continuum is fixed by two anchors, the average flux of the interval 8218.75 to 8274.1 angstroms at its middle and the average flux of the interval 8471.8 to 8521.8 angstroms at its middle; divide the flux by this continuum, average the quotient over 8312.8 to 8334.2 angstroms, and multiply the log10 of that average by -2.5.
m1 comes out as -0.08 mag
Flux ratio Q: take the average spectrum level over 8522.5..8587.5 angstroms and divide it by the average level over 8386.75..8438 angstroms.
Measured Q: 1.02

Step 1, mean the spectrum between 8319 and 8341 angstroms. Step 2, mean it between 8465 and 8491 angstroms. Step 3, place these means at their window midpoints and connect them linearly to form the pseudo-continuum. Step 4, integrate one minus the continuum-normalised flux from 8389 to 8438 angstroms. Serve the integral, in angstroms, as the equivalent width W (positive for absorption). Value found 2.8 angstroms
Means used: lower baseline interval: 12.4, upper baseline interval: 11.5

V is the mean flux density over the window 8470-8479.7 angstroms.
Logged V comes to 11.3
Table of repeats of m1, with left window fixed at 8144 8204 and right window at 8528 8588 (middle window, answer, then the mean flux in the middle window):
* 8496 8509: 0.18 mag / 9.87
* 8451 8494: 0.04 mag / 11.4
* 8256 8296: 0.03 mag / 11.9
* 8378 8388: 0.04 mag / 11.5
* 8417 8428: 0.07 mag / 11.1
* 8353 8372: 0.04 mag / 11.5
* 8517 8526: 0.21 mag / 9.6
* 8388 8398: 0.03 mag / 11.6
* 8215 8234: -0.02 mag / 12.5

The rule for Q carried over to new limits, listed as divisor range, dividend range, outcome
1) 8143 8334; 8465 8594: 0.92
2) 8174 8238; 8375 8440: 0.92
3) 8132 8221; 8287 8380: 0.98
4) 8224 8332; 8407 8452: 0.93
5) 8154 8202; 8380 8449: 0.91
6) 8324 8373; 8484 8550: 0.88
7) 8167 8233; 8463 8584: 0.90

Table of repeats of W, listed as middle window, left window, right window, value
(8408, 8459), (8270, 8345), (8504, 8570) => 1.4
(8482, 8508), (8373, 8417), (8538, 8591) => 2.9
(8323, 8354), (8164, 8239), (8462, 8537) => -0.8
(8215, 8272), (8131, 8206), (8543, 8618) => -0.4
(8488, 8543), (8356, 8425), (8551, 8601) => 5.7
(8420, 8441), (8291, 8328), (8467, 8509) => 0.2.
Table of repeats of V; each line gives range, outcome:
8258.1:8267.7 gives 12.4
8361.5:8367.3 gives 11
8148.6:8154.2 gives 12.5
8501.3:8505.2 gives 9.26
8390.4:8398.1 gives 11.7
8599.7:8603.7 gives 10.7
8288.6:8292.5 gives 11.8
